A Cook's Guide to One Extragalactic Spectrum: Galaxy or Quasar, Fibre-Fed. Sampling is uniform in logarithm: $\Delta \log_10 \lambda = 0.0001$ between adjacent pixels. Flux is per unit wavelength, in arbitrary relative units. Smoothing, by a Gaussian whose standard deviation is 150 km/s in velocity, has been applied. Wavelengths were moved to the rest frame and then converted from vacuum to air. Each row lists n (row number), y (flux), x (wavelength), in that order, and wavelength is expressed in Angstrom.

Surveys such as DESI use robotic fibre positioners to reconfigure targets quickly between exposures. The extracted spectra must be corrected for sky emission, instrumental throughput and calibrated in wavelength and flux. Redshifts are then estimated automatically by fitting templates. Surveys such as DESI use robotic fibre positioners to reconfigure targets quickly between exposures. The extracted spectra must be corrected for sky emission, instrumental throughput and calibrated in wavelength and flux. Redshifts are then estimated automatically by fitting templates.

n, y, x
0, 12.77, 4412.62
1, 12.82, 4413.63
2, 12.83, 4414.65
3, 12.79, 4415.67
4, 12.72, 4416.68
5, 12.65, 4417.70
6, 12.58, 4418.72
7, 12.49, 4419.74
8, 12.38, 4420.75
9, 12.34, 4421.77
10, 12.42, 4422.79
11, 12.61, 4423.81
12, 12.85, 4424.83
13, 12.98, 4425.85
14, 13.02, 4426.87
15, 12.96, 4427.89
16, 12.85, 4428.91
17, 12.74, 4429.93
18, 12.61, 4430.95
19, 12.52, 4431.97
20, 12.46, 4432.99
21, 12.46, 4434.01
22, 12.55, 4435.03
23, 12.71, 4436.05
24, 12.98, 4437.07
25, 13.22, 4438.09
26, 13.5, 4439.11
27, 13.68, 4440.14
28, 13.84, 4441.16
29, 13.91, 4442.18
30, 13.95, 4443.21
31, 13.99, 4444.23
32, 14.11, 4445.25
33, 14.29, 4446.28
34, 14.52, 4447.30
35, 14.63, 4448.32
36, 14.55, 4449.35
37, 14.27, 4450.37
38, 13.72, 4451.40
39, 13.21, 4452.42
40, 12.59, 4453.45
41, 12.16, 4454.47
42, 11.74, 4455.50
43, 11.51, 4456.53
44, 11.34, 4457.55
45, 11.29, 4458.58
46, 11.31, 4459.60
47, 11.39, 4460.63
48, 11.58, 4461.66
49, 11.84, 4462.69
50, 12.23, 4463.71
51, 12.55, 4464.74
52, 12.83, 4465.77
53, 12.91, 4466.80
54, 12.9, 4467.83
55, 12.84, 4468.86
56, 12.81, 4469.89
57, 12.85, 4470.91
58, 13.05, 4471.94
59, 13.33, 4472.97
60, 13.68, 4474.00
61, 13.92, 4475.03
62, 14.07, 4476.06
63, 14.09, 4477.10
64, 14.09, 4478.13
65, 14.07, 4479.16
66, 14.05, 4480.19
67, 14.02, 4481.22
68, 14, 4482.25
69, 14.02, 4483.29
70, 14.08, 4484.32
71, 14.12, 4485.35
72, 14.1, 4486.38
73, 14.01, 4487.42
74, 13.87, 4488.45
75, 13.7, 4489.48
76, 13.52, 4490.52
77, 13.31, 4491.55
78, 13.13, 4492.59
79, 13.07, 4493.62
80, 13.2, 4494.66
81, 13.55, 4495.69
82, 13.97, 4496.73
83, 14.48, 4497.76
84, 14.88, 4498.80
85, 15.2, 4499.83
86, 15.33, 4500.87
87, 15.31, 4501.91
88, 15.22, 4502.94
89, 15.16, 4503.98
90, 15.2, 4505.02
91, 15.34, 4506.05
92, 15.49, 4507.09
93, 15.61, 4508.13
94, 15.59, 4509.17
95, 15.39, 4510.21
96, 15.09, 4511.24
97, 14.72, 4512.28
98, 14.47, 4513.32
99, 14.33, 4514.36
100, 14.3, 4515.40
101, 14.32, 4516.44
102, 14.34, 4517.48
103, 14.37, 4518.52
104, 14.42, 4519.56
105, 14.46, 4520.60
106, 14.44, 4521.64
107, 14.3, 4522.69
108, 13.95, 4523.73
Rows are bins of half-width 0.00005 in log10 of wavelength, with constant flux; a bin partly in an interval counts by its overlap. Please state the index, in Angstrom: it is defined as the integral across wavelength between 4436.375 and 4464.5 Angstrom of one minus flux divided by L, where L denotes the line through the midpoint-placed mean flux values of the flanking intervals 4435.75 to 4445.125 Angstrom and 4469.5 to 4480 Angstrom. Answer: 1.2 Angstrom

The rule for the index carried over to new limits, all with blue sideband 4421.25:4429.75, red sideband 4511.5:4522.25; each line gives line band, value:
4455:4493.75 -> 1.6 Angstrom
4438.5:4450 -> -0.9 Angstrom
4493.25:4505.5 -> -0.4 Angstrom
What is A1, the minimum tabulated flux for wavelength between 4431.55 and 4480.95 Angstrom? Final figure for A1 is 11.29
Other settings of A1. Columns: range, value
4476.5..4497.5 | 13.07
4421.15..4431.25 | 12.34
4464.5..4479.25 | 12.55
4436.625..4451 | 12.98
